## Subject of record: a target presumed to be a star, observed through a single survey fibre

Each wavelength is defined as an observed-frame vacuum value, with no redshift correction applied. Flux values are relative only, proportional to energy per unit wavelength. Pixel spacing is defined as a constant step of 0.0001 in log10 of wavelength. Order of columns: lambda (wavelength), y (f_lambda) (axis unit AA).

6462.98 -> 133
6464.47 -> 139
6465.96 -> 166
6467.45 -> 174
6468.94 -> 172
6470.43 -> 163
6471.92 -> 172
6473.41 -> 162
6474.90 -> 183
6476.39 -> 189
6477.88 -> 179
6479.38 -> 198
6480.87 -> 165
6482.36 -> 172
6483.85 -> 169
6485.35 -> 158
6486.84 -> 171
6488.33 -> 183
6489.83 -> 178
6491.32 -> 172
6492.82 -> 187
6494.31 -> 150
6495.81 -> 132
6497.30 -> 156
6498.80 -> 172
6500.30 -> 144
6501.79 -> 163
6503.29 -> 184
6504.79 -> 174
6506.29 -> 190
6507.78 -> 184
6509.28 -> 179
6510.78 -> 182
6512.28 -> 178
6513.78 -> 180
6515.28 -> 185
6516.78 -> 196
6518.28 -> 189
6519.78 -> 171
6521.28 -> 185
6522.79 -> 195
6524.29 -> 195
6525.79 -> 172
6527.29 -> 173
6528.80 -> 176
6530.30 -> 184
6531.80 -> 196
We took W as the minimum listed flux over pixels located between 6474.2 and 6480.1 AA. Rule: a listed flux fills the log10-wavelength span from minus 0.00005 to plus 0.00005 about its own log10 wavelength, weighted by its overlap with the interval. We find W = 179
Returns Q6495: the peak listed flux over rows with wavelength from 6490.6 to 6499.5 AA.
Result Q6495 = 187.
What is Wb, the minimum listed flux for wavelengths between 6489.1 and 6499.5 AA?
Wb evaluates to 132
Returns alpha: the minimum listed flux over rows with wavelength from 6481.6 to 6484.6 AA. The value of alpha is 169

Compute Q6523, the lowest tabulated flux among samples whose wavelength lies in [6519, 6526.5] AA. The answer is 171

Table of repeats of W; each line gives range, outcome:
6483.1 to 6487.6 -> 158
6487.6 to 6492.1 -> 172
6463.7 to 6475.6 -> 139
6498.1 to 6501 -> 144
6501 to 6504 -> 163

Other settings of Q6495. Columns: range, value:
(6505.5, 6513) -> 190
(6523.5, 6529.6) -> 195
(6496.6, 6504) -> 184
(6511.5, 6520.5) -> 196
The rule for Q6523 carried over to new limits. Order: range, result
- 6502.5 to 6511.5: 174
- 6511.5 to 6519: 178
